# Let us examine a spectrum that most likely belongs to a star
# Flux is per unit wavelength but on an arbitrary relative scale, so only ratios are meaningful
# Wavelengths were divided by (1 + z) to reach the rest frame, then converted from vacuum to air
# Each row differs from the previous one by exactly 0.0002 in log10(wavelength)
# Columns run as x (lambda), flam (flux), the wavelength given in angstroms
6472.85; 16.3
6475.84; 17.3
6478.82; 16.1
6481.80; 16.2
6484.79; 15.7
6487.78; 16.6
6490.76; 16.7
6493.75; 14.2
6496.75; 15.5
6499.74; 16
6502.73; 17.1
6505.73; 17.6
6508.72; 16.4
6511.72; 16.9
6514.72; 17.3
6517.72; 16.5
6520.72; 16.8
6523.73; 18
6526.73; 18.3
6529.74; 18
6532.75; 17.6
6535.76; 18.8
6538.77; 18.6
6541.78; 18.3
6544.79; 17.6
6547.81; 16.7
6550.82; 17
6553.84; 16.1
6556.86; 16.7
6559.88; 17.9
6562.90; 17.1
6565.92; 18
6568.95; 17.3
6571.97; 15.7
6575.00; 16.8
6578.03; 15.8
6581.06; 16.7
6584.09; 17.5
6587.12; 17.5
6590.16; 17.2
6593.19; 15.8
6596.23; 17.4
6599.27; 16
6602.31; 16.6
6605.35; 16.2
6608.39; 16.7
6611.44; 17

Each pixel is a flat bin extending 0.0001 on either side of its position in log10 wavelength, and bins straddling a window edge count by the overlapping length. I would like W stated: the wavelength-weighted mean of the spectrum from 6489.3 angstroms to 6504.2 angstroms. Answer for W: 15.9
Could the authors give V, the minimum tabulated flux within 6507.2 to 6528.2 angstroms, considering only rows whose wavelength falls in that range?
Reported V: 16.4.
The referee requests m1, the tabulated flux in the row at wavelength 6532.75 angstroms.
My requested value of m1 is 17.6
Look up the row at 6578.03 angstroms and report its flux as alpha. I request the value 15.8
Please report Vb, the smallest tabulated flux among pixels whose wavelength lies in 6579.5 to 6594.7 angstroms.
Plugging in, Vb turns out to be 15.8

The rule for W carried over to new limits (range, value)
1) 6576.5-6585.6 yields 16.7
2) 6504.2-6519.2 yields 16.9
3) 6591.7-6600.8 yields 16.4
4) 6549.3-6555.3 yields 16.6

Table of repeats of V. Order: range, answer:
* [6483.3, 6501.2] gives 14.2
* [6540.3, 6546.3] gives 17.6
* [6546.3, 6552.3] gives 16.7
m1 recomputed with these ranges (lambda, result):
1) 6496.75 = 15.5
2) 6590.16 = 17.2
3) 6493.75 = 14.2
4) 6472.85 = 16.3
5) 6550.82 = 17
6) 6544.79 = 17.6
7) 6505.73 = 17.6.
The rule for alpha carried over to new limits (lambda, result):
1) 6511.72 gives 16.9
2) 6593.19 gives 15.8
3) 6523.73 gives 18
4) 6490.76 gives 16.7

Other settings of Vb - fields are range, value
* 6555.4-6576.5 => 15.7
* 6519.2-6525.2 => 16.8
